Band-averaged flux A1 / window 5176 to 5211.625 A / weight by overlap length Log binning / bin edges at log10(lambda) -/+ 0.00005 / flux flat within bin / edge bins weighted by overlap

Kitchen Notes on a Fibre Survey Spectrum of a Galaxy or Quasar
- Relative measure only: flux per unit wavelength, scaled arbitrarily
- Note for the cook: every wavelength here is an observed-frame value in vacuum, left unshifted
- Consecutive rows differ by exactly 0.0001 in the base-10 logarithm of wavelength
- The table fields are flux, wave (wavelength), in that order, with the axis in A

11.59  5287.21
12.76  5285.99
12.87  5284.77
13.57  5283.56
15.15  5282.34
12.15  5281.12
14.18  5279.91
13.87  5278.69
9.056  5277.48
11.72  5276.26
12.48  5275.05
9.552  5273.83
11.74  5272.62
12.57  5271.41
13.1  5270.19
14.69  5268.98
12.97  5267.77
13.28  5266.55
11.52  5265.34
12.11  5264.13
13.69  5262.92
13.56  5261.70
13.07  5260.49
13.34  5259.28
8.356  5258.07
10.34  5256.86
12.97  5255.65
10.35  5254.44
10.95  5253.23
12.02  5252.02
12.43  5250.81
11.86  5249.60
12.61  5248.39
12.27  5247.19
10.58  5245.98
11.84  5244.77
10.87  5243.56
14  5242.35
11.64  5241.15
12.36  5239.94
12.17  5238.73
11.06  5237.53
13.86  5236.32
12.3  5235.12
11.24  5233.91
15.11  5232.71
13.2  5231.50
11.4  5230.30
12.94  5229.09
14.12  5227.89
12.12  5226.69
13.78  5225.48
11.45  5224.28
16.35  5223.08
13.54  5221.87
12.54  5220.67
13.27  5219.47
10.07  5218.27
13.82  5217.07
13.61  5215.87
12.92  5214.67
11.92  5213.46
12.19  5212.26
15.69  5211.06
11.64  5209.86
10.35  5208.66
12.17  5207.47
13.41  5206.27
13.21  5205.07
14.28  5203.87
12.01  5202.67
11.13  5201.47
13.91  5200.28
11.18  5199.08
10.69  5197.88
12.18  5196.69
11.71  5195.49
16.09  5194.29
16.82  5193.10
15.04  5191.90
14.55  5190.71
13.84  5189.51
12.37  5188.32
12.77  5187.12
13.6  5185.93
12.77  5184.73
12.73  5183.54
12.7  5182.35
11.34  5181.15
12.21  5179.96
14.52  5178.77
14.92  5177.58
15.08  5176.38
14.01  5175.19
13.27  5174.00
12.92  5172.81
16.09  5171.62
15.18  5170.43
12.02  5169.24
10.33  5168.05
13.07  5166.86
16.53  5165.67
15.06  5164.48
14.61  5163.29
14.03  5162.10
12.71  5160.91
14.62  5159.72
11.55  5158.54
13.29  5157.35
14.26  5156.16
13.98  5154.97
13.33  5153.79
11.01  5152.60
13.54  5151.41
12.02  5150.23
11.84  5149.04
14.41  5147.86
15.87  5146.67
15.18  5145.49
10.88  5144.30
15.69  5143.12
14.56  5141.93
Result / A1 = 13.1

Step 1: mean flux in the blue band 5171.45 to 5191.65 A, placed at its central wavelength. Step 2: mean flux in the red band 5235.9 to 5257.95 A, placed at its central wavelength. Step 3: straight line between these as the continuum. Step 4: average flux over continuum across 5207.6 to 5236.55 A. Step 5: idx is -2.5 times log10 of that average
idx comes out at -0.038 mag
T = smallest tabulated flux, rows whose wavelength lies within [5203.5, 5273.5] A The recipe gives 8.356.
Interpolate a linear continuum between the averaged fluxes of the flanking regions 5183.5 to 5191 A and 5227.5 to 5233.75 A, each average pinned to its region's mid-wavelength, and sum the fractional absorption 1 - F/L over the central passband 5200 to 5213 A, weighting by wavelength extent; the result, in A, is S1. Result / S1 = 0.5 A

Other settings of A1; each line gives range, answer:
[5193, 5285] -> 12.5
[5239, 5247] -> 11.9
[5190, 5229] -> 13.1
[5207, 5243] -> 12.8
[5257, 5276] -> 12.3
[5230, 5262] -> 12.1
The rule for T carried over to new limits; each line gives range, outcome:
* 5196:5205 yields 10.69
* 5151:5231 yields 10.07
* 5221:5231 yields 11.4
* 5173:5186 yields 11.34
